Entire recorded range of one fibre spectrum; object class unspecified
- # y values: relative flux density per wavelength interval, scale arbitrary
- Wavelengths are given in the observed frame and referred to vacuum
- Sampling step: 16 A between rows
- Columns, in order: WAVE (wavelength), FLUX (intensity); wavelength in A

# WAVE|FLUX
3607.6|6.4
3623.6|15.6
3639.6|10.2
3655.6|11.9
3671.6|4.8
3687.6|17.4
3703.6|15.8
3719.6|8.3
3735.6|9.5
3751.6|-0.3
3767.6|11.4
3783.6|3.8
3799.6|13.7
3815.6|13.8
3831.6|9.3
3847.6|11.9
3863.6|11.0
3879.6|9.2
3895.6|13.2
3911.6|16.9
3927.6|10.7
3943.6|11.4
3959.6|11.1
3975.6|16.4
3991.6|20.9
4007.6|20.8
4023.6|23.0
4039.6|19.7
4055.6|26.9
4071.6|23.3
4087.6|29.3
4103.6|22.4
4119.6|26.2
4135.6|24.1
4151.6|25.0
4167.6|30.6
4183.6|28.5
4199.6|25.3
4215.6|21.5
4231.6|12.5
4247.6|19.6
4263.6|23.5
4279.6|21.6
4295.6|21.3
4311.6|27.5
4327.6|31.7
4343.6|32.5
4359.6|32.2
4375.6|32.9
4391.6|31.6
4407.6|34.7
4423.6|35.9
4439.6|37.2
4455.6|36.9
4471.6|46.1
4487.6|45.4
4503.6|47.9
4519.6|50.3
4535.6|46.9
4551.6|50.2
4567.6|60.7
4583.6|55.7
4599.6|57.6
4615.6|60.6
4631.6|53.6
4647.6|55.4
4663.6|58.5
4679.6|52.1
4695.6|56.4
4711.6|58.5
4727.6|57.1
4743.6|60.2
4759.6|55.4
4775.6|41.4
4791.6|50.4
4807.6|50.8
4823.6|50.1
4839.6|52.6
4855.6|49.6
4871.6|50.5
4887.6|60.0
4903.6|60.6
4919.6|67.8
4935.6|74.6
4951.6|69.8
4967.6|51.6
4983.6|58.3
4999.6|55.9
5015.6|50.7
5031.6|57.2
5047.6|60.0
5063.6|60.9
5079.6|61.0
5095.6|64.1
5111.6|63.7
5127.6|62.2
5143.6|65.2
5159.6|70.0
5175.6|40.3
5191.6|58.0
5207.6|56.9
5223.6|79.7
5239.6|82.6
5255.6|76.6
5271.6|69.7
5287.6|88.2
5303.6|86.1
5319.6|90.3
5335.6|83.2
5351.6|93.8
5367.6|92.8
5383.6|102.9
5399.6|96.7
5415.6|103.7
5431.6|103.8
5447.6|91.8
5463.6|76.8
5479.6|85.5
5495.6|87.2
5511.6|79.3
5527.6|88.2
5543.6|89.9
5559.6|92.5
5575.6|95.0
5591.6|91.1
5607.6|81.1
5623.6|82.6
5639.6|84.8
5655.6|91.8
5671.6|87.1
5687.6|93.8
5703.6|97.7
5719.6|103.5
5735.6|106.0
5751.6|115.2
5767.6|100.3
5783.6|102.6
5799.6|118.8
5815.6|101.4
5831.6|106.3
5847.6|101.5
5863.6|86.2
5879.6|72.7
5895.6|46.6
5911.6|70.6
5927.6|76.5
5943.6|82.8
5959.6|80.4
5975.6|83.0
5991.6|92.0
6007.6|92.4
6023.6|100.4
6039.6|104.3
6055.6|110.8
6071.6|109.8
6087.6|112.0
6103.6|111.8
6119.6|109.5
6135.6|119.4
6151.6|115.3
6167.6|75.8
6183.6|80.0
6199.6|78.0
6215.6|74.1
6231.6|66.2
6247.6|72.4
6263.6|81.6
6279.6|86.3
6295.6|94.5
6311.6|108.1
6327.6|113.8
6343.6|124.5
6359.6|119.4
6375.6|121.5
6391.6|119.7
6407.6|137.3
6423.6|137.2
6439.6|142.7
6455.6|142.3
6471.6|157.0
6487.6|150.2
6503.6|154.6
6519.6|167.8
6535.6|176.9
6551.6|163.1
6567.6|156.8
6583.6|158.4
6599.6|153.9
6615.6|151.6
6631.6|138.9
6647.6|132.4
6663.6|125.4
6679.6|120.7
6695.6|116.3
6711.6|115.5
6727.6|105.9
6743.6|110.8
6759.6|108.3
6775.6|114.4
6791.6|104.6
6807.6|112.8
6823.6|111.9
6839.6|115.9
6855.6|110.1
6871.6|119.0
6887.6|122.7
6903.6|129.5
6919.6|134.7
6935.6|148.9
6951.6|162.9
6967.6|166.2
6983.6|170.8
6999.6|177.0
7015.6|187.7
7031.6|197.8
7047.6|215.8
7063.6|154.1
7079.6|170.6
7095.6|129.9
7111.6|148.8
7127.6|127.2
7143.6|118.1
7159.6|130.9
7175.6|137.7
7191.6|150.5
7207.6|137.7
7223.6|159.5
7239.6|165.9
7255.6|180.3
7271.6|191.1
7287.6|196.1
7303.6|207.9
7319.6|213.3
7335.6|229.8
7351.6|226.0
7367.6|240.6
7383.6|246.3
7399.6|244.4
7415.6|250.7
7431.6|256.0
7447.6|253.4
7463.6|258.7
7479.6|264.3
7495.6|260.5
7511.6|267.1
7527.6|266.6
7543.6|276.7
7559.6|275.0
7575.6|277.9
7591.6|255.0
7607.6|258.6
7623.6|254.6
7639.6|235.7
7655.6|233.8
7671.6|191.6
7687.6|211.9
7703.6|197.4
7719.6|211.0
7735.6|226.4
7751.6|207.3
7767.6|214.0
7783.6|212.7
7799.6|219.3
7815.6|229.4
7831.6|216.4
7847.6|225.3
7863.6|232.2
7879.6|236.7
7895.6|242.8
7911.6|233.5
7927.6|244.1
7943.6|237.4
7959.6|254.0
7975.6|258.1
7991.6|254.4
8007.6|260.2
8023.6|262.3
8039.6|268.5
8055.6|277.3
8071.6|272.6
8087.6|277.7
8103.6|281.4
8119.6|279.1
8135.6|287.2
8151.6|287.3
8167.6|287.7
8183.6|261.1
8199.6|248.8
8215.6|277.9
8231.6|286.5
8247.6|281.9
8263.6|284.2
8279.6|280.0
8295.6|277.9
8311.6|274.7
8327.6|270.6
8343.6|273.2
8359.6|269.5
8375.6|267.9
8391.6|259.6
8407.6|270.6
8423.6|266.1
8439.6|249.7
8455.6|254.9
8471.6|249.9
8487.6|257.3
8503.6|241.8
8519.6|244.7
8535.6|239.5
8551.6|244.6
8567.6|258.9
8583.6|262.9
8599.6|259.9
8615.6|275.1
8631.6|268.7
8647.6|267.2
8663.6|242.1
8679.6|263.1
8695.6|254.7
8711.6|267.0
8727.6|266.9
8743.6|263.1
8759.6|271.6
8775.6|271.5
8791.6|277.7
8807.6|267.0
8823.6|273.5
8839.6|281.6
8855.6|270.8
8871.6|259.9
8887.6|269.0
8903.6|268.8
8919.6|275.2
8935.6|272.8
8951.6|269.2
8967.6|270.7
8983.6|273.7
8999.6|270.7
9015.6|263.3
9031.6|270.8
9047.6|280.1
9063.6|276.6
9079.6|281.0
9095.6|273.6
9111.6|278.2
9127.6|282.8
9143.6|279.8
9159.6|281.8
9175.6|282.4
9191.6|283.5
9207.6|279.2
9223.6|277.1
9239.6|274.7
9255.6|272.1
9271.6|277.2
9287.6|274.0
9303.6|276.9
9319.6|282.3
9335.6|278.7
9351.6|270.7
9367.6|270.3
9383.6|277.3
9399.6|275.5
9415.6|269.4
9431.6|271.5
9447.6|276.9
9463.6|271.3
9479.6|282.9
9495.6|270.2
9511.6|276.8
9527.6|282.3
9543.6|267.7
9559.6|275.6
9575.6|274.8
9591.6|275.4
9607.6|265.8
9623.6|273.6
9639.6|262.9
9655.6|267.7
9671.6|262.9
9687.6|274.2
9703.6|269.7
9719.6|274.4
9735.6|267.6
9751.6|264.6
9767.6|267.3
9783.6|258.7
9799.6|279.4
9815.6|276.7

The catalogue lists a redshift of 0.000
